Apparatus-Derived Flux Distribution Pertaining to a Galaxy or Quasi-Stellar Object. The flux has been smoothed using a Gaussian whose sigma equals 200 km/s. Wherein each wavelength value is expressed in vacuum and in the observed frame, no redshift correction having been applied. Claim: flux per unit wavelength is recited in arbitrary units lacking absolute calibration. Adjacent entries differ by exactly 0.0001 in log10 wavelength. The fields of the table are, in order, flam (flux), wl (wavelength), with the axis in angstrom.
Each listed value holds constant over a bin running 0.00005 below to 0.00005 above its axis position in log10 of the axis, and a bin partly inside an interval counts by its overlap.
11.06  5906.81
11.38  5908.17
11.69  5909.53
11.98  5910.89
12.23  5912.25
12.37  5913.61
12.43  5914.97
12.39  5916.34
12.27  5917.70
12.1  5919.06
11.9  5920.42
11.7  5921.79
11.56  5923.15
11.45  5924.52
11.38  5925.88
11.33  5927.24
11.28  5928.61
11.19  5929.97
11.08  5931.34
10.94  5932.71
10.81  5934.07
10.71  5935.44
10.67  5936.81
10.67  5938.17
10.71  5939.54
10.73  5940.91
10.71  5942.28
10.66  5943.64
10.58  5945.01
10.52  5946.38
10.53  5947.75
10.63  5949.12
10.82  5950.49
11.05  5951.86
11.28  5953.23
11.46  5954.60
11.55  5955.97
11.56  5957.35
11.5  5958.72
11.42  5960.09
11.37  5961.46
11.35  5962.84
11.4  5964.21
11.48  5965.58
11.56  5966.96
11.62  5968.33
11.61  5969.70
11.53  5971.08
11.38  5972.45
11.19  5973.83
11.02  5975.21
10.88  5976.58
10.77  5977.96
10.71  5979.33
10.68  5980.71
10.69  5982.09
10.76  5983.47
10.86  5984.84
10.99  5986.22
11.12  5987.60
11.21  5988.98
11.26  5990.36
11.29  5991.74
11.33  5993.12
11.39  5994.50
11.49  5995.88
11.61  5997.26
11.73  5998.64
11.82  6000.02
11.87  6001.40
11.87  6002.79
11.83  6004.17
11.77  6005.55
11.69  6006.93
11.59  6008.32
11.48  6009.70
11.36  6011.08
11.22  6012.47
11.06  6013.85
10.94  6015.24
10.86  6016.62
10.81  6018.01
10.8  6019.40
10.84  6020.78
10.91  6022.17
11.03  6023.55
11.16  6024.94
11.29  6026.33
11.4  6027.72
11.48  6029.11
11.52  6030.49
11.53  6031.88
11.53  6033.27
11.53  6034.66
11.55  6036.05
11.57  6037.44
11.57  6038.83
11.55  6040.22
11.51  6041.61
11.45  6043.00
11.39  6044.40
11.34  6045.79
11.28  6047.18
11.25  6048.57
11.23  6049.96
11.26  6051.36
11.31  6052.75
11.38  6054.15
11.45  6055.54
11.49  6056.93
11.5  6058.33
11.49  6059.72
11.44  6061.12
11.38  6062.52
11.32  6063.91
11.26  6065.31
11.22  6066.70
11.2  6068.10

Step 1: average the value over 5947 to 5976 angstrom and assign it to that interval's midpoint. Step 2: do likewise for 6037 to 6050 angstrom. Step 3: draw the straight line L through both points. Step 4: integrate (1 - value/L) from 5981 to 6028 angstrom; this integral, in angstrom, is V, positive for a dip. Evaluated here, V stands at 0.4 angstrom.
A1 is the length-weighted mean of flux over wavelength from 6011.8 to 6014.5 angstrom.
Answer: 11.2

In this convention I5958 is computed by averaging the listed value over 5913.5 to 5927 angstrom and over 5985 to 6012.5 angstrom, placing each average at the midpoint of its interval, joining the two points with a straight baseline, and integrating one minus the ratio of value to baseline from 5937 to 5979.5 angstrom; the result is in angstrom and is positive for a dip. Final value 2.2 angstrom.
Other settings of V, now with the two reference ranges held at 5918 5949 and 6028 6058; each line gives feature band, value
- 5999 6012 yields -0.4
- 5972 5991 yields 0.5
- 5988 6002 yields -0.3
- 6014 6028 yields 0.5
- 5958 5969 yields -0.3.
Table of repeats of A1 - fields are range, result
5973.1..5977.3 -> 11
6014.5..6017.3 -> 10.9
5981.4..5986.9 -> 10.8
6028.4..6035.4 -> 11.5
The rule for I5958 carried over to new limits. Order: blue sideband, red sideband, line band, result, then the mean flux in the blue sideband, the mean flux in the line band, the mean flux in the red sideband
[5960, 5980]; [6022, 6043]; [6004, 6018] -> 0.1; 11.3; 11.3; 11.4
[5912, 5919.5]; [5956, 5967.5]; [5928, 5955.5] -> 2.2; 12.3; 10.9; 11.5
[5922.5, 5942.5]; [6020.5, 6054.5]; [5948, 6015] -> -0.8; 11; 11.3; 11.4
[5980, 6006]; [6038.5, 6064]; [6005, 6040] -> 0.2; 11.3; 11.3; 11.4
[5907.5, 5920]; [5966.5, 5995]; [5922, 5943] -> 1.4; 12.1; 11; 11.1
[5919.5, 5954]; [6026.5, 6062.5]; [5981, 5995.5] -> 0.2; 11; 11.1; 11.4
